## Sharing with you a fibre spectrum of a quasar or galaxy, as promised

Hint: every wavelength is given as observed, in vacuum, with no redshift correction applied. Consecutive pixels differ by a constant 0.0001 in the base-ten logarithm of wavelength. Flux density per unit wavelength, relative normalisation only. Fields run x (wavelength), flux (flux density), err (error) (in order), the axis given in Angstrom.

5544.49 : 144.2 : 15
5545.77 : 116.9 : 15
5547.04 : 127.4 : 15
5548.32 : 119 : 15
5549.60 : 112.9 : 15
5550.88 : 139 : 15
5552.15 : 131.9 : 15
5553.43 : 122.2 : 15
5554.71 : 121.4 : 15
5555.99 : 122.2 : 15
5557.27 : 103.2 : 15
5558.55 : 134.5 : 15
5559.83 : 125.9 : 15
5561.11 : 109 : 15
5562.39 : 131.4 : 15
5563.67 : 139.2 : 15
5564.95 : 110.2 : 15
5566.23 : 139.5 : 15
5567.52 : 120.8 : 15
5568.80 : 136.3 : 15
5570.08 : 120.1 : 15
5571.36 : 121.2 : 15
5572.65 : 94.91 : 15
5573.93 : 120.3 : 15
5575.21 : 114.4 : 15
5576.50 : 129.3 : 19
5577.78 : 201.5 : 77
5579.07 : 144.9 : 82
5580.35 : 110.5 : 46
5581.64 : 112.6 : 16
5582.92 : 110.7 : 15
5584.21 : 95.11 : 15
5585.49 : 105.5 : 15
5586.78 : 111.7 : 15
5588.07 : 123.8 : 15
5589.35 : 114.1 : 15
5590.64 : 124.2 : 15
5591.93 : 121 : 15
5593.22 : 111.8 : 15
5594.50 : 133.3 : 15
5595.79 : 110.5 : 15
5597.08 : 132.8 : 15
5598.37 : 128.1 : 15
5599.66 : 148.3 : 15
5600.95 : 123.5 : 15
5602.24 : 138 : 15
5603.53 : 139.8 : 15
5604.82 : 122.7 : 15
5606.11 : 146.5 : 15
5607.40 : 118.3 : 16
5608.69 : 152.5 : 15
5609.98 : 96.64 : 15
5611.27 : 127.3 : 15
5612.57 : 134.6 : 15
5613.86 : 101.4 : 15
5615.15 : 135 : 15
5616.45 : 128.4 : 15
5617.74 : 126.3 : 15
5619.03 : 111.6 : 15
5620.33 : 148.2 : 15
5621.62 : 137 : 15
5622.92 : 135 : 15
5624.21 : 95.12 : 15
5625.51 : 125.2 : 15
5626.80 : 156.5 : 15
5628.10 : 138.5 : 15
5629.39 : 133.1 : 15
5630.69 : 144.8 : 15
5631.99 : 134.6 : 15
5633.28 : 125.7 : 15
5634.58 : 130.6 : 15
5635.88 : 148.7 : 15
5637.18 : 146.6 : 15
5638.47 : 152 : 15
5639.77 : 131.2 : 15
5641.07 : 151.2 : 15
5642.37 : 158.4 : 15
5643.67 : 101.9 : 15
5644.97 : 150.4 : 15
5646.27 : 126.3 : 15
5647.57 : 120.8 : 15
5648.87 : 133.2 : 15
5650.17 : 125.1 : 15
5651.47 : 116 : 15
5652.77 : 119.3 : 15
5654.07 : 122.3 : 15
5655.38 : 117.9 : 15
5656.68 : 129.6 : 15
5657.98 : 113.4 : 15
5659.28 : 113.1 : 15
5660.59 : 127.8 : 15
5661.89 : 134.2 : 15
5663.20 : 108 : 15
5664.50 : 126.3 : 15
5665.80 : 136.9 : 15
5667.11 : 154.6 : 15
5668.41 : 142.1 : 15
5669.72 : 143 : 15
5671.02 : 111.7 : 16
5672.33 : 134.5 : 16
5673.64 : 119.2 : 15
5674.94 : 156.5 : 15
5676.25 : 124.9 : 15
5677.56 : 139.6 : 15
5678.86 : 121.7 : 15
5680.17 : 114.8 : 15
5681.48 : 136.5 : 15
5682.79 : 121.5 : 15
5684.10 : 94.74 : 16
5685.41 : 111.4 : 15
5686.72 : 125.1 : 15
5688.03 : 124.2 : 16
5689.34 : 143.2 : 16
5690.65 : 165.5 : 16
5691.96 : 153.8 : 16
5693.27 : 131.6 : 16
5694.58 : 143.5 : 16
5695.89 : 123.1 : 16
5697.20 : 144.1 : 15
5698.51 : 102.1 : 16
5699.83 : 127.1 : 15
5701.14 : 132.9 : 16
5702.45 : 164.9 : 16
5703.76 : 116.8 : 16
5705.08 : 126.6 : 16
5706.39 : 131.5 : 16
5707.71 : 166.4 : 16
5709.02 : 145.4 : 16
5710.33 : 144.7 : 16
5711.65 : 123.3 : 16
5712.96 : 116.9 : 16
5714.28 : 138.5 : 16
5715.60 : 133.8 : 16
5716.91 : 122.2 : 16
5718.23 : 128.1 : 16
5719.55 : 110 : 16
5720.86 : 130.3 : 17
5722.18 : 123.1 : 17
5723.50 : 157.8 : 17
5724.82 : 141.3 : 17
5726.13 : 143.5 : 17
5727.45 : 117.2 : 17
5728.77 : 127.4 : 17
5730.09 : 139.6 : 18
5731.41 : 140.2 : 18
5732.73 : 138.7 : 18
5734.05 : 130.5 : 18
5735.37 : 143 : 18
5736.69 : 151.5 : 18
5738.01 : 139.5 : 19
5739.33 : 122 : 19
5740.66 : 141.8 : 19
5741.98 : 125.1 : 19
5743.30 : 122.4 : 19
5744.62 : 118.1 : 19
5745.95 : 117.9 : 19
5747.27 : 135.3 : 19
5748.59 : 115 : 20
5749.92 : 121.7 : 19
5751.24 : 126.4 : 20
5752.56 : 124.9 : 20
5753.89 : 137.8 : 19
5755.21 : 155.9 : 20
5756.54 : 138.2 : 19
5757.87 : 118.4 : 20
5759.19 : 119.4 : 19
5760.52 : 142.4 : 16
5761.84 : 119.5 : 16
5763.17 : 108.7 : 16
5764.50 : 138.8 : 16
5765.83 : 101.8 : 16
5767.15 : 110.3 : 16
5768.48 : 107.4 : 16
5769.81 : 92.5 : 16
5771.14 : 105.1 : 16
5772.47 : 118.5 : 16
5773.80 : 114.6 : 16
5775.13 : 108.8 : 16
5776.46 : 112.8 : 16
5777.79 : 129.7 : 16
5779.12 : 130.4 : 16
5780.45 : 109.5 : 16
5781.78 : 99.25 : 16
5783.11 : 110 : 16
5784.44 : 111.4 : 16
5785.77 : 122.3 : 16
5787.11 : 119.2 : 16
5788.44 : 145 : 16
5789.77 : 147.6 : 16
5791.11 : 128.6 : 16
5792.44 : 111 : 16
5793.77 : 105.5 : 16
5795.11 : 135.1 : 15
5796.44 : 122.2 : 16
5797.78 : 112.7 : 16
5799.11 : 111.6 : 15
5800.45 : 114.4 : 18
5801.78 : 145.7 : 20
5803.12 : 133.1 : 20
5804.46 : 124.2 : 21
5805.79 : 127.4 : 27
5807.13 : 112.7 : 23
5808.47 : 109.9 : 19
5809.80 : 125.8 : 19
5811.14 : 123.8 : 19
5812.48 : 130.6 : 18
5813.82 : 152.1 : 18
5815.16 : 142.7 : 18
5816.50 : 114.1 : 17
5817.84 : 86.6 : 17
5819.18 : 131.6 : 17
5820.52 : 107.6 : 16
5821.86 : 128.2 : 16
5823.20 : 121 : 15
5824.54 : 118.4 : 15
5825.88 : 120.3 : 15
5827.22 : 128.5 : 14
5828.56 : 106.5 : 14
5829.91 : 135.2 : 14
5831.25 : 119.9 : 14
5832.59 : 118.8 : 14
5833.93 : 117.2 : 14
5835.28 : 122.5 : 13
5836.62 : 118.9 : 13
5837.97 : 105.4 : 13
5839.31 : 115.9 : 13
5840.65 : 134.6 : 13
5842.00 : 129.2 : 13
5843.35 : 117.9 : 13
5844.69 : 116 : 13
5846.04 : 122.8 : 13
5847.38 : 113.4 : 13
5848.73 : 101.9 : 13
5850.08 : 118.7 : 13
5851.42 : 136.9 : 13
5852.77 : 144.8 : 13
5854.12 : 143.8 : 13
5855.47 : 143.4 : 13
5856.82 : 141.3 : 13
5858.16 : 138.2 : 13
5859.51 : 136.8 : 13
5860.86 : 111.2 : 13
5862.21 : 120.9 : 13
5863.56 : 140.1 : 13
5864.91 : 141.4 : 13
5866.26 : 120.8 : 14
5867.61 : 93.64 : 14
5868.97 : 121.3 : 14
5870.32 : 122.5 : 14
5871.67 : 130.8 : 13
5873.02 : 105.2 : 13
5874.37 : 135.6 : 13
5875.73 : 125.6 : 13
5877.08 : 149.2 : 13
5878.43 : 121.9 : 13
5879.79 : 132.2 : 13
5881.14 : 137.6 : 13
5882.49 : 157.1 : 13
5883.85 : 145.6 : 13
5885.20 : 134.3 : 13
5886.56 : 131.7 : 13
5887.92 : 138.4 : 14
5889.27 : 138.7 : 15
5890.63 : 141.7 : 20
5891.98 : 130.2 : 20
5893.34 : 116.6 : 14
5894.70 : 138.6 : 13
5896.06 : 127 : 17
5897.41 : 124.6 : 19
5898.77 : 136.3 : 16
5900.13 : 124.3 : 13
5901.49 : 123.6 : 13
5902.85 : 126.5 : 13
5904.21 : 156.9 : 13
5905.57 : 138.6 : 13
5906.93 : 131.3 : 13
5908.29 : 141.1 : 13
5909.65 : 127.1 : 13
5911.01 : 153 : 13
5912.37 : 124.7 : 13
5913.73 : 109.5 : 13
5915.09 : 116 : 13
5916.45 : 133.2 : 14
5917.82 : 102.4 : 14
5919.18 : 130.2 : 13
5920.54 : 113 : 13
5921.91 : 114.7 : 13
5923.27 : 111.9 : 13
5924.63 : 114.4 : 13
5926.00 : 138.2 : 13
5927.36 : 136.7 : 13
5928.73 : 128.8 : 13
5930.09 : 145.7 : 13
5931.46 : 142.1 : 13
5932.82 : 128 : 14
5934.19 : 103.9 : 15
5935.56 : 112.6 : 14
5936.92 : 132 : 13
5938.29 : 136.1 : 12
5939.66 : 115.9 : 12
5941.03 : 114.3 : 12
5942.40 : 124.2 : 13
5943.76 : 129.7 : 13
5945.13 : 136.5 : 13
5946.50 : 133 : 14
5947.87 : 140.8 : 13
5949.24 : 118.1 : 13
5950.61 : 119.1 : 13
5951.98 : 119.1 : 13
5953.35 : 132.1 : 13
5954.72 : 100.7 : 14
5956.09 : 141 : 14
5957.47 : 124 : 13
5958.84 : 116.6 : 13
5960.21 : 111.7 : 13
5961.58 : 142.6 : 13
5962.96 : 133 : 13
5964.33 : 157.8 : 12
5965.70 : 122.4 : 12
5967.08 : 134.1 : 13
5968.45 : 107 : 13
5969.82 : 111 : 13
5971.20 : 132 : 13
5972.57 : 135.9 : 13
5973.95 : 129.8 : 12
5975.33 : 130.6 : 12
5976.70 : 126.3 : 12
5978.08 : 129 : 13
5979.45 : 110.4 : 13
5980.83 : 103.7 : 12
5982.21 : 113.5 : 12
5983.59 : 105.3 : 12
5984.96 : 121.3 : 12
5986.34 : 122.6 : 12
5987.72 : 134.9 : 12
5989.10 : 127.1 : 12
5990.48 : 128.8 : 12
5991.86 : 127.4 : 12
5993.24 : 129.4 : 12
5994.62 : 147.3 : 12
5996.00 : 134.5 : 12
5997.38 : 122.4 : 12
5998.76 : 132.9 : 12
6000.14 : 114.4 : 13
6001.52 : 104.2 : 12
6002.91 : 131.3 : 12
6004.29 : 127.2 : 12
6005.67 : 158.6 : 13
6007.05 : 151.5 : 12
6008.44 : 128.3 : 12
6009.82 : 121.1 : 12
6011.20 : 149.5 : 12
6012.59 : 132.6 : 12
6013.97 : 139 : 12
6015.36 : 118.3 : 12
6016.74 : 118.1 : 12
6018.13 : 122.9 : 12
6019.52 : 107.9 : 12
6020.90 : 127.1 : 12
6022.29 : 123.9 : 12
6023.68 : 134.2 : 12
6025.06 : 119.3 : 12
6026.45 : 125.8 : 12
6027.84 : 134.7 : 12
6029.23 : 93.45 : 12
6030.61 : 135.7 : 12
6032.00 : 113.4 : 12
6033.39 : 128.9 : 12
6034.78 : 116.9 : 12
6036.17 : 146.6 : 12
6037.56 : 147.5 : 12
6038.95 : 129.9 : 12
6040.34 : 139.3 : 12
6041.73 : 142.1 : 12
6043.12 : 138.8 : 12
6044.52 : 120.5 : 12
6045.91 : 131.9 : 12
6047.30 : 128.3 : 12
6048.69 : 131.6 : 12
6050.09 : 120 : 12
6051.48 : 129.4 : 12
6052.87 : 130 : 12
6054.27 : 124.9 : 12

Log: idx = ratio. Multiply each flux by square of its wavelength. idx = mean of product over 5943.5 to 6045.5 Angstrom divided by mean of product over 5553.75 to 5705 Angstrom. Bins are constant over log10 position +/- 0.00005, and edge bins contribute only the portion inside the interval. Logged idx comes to 1.1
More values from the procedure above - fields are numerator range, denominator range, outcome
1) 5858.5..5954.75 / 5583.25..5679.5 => 1.10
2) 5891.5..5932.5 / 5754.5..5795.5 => 1.12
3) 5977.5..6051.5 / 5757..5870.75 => 1.12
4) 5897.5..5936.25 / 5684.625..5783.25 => 1.06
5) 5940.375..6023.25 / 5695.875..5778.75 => 1.07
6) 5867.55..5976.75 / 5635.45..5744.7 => 1.05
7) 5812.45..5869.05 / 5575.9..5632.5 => 1.05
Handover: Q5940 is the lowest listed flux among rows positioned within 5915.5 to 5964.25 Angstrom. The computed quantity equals 100.7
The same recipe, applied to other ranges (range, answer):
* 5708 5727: 110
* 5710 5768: 101.8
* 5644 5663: 113.1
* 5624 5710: 94.74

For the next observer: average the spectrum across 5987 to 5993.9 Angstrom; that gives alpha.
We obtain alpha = 129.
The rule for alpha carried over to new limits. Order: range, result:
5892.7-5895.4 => 127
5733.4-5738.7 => 141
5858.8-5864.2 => 127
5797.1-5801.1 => 113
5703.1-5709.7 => 137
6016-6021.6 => 119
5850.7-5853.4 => 141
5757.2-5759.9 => 119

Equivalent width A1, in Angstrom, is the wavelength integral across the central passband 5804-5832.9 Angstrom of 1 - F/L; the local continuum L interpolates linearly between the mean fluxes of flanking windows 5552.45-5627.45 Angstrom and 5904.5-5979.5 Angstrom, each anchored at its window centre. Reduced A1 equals 0.9 Angstrom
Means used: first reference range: 125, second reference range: 127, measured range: 122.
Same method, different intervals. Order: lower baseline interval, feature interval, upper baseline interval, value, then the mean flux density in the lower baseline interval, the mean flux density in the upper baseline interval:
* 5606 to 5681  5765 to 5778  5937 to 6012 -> 1.9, 130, 127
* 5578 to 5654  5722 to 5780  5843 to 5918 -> 1.1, 128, 130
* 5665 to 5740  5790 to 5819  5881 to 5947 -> 1.9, 133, 129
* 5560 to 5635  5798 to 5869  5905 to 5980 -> 1.5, 126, 126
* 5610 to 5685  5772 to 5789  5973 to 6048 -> 1.5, 129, 127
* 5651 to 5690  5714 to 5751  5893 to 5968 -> -1.4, 126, 127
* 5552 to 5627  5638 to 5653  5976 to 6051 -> -0.8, 125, 127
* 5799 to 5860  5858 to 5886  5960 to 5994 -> -1.1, 124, 125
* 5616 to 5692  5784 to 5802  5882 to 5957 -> 0.9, 131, 129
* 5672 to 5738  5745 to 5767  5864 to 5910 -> 1.1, 133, 131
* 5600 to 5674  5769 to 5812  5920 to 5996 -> 2.9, 130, 126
